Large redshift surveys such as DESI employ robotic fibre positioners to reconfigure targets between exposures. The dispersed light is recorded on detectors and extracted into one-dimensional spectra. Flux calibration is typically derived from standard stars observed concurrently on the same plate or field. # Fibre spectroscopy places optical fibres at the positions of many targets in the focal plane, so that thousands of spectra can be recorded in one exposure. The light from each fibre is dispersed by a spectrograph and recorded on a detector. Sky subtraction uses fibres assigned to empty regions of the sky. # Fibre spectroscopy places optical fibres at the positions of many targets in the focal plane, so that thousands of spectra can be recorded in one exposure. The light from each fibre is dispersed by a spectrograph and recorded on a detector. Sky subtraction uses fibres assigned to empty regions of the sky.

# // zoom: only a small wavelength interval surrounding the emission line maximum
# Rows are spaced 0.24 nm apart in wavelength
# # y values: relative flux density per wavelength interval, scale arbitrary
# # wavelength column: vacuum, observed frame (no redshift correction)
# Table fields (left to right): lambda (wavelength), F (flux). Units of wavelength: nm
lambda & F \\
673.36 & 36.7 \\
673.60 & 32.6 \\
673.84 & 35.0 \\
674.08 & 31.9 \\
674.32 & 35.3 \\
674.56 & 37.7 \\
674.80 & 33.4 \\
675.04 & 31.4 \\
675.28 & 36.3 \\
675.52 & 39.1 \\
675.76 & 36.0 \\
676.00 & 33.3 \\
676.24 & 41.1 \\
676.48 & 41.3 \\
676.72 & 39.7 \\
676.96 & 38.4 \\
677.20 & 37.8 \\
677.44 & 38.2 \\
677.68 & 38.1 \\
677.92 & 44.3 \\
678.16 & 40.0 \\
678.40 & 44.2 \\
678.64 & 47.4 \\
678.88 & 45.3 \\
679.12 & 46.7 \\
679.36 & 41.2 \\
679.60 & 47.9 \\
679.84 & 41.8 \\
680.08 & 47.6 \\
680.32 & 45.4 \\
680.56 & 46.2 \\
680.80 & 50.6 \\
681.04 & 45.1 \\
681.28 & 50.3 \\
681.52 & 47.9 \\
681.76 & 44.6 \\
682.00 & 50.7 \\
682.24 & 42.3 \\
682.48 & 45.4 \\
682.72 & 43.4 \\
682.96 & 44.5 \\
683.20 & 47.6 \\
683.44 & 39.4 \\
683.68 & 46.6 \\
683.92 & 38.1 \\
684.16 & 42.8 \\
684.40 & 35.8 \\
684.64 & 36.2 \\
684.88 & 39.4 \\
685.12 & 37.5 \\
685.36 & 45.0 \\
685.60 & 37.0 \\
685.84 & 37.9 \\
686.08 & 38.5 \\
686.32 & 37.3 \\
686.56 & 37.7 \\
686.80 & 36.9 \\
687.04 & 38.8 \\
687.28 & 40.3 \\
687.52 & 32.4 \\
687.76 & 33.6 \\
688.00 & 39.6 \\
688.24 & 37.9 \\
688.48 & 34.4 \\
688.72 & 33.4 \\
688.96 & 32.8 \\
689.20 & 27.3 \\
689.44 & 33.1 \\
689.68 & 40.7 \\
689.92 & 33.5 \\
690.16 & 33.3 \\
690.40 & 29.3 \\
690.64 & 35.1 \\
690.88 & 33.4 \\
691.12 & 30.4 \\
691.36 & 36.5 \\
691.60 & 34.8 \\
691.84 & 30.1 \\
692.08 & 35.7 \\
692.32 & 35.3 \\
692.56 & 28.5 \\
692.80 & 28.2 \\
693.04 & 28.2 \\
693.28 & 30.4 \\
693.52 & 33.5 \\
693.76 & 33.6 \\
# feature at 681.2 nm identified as Mg II 2798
